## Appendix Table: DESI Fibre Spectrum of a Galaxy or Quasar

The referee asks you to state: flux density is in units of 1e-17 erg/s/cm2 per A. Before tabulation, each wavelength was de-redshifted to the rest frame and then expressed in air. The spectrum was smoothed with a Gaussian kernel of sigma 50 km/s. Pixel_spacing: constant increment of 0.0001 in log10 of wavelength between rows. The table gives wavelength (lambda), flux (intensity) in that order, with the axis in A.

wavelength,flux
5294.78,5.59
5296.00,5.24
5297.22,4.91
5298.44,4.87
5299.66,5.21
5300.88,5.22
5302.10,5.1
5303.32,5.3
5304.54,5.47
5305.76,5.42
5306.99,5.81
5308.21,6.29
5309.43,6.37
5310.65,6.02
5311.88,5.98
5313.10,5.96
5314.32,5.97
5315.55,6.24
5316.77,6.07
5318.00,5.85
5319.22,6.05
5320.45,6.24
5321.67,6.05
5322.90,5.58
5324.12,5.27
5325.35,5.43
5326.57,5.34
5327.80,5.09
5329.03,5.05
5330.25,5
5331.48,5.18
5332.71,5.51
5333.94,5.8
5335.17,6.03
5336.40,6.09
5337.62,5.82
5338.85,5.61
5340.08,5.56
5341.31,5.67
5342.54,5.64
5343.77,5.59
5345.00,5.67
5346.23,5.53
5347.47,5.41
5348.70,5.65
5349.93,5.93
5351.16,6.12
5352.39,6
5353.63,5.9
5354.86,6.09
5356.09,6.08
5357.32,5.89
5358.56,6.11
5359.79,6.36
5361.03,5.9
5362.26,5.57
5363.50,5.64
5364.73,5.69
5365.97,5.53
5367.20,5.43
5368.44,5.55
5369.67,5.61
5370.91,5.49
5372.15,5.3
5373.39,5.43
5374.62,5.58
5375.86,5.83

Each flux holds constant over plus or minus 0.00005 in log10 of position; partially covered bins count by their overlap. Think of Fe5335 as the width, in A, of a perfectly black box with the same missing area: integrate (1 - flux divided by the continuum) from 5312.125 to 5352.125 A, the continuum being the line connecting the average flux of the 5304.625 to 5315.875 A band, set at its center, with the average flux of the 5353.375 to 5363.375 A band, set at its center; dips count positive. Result 1.9 A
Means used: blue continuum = 5.97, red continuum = 5.97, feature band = 5.69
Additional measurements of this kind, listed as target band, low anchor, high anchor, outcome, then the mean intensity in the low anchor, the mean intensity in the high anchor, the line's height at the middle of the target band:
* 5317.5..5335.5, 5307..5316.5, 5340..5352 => 1.1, 6.1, 5.69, 5.92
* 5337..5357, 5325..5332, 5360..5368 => -1.3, 5.18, 5.66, 5.43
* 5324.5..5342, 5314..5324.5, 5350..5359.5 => 1.4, 5.94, 6.04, 5.98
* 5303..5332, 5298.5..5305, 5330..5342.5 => -1.6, 5.23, 5.64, 5.42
